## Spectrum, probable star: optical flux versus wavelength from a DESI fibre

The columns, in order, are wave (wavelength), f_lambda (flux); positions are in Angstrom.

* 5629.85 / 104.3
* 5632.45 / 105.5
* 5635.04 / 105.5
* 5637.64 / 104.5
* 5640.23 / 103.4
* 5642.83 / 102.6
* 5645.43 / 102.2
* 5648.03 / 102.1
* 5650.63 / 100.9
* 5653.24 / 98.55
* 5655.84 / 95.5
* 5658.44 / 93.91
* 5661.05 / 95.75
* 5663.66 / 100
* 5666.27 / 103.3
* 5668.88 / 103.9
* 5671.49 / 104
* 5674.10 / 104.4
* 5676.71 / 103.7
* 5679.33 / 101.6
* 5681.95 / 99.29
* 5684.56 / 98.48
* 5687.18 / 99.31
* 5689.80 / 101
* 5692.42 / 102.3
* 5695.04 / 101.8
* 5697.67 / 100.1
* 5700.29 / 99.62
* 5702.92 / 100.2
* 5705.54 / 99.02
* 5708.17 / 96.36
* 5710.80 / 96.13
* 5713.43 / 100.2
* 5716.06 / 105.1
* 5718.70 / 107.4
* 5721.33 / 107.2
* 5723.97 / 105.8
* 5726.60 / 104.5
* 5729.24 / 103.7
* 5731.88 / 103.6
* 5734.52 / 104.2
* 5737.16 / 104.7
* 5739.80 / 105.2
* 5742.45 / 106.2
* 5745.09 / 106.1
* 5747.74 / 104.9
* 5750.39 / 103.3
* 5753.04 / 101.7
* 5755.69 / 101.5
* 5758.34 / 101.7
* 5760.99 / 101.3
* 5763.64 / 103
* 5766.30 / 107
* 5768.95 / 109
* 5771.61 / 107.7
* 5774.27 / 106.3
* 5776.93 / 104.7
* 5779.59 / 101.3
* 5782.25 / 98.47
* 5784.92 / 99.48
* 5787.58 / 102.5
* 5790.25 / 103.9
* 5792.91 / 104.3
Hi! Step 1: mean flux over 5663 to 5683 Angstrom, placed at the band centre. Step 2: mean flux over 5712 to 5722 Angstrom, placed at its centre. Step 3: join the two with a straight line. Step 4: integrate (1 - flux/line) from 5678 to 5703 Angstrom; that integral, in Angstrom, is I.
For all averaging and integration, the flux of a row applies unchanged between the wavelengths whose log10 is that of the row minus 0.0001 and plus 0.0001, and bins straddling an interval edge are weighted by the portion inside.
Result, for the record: 0.7 Angstrom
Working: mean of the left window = 103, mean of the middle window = 100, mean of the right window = 105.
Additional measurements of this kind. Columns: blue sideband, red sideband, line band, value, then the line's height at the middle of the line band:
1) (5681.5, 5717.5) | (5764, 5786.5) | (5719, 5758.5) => -0.9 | 102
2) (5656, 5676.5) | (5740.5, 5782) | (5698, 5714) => 0.6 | 102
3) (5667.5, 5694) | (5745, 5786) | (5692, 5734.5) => 0.1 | 102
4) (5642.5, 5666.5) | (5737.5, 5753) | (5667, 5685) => -0.3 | 100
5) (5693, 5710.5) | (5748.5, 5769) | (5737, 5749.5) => -0.4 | 102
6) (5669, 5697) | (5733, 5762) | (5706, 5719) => 0.3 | 103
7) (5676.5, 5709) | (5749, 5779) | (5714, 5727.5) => -0.5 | 102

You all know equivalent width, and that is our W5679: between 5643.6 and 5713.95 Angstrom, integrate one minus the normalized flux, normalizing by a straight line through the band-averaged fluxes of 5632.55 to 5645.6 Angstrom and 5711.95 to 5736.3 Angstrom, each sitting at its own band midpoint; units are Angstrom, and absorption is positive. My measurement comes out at 2.77 Angstrom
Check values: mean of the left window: 104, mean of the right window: 105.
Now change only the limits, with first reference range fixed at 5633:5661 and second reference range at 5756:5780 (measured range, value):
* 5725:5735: -0.1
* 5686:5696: 0.1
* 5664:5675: -0.2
